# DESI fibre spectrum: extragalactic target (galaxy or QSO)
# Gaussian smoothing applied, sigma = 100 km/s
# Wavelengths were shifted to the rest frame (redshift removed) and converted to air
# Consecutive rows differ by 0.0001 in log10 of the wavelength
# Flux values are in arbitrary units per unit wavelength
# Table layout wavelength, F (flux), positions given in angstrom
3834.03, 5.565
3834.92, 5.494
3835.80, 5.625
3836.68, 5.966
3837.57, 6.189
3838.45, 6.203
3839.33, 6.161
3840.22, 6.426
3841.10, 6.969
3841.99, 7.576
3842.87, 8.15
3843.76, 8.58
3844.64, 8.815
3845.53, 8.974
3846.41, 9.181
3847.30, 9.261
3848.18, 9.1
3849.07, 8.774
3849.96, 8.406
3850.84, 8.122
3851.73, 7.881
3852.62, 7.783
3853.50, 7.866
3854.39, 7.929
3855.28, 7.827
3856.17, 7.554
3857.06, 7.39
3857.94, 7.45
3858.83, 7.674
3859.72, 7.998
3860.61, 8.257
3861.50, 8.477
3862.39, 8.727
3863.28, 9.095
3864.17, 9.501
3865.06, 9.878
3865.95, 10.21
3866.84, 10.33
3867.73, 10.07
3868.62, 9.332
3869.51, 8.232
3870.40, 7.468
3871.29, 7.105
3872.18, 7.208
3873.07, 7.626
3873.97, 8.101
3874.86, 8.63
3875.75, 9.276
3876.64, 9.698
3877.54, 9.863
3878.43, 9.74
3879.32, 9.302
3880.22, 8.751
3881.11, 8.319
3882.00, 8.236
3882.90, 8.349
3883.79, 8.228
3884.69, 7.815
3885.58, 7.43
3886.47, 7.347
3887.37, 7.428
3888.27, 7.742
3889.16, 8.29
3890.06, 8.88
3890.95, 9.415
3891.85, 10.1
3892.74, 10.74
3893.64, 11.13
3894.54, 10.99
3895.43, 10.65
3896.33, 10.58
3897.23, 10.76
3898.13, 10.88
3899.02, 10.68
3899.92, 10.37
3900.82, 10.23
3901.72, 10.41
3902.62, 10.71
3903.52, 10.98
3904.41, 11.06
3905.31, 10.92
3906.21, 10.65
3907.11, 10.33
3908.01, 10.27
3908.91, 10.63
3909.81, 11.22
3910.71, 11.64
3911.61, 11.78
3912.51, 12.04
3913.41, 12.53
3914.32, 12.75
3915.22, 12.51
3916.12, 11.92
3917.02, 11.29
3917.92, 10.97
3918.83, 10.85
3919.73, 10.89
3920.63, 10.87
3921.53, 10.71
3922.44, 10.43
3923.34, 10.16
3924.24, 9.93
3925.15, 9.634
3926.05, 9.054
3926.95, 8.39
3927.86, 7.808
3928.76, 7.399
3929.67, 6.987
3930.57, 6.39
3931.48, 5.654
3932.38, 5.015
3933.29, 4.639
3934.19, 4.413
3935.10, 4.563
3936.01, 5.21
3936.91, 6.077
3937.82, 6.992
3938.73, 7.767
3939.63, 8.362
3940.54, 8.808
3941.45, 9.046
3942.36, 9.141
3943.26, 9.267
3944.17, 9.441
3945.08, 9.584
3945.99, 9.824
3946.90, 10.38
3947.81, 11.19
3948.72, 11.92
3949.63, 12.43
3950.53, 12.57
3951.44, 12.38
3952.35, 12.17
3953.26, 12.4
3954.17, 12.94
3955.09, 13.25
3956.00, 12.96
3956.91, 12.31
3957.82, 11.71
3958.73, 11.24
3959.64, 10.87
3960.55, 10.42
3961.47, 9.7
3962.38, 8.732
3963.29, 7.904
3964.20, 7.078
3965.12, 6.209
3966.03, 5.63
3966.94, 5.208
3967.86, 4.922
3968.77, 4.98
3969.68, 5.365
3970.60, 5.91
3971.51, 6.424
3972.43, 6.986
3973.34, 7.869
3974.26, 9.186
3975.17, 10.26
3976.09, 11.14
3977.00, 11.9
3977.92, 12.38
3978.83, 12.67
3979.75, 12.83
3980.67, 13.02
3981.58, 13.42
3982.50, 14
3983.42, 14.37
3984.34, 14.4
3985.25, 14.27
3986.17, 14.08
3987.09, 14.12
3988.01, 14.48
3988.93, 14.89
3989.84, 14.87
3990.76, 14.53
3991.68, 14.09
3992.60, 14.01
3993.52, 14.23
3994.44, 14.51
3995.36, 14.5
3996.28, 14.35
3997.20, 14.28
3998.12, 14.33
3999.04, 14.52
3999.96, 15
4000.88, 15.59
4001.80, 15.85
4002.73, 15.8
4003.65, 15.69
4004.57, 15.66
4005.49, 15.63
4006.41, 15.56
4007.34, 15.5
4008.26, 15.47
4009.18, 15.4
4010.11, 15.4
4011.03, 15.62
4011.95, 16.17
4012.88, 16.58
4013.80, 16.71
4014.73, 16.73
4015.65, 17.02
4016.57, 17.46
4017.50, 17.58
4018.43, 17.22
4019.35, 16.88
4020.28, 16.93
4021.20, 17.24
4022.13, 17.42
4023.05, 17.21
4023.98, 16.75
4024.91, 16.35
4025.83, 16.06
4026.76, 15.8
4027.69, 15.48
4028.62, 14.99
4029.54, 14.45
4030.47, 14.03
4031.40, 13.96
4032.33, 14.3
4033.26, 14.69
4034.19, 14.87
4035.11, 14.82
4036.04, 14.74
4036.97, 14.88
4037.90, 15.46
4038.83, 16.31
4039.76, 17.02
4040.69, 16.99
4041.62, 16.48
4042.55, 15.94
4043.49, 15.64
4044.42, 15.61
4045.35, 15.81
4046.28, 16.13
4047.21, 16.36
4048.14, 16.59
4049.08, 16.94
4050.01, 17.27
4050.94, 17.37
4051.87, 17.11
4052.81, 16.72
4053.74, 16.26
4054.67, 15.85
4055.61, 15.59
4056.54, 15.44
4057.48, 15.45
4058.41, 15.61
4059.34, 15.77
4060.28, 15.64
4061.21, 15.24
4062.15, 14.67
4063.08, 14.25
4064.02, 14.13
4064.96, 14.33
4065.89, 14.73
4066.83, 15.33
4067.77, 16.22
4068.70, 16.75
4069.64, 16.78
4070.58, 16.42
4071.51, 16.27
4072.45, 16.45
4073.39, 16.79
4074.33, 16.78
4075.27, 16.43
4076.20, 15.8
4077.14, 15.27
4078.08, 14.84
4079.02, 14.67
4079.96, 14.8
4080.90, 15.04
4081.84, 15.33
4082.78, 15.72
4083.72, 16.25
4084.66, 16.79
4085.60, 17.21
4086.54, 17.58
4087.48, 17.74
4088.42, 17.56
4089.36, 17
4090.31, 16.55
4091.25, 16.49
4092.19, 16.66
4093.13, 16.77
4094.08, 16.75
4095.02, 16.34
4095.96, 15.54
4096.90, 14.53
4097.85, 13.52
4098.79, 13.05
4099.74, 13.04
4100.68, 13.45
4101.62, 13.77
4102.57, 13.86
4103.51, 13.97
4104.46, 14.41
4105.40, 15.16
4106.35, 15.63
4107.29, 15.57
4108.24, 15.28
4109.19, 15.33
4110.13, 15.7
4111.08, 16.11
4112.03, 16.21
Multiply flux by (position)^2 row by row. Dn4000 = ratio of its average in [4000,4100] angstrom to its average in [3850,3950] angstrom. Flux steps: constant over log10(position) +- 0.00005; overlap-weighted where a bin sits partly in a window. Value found 1.87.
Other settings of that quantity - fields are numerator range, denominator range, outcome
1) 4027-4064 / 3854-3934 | 1.81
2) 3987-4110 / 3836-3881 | 2.08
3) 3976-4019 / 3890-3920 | 1.42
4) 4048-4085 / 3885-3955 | 1.75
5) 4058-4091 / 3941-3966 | 1.60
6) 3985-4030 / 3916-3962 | 1.69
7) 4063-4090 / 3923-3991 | 1.73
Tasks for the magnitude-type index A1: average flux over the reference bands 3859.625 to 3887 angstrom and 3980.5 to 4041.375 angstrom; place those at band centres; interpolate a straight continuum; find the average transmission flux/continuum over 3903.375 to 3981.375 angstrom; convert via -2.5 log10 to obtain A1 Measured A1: 0.23 mag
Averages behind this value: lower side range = 8.67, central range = 9.59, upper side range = 15.4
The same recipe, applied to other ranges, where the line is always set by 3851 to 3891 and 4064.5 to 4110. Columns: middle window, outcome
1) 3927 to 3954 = 0.25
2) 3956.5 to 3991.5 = 0.13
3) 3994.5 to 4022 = -0.22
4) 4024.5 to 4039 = -0.10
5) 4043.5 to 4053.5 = -0.15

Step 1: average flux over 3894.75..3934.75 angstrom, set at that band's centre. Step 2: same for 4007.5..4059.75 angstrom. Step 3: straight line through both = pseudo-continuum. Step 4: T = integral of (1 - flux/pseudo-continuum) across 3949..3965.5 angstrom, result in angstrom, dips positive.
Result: 1.5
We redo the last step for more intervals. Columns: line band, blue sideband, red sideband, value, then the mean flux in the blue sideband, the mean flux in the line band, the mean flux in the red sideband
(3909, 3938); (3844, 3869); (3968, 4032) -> 5.2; 8.64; 9.12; 14.1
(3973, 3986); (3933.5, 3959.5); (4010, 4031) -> 0.5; 9.91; 12.3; 16.4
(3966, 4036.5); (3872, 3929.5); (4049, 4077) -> -1.0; 9.9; 13.9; 15.9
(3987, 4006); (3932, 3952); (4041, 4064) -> -4.0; 8.63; 14.8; 16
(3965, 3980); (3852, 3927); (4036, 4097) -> 5.3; 9.59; 8.21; 16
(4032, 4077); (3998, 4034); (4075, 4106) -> -0.5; 15.9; 15.9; 15.5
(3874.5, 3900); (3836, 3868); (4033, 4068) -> 0.6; 8.16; 9.29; 15.7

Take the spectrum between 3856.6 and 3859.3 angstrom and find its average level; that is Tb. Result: 7.52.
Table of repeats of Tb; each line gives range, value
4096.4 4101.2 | 13.5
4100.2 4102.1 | 13.6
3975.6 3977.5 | 11.5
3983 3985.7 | 14.4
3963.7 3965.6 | 6.66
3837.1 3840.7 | 6.25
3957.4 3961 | 11.1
